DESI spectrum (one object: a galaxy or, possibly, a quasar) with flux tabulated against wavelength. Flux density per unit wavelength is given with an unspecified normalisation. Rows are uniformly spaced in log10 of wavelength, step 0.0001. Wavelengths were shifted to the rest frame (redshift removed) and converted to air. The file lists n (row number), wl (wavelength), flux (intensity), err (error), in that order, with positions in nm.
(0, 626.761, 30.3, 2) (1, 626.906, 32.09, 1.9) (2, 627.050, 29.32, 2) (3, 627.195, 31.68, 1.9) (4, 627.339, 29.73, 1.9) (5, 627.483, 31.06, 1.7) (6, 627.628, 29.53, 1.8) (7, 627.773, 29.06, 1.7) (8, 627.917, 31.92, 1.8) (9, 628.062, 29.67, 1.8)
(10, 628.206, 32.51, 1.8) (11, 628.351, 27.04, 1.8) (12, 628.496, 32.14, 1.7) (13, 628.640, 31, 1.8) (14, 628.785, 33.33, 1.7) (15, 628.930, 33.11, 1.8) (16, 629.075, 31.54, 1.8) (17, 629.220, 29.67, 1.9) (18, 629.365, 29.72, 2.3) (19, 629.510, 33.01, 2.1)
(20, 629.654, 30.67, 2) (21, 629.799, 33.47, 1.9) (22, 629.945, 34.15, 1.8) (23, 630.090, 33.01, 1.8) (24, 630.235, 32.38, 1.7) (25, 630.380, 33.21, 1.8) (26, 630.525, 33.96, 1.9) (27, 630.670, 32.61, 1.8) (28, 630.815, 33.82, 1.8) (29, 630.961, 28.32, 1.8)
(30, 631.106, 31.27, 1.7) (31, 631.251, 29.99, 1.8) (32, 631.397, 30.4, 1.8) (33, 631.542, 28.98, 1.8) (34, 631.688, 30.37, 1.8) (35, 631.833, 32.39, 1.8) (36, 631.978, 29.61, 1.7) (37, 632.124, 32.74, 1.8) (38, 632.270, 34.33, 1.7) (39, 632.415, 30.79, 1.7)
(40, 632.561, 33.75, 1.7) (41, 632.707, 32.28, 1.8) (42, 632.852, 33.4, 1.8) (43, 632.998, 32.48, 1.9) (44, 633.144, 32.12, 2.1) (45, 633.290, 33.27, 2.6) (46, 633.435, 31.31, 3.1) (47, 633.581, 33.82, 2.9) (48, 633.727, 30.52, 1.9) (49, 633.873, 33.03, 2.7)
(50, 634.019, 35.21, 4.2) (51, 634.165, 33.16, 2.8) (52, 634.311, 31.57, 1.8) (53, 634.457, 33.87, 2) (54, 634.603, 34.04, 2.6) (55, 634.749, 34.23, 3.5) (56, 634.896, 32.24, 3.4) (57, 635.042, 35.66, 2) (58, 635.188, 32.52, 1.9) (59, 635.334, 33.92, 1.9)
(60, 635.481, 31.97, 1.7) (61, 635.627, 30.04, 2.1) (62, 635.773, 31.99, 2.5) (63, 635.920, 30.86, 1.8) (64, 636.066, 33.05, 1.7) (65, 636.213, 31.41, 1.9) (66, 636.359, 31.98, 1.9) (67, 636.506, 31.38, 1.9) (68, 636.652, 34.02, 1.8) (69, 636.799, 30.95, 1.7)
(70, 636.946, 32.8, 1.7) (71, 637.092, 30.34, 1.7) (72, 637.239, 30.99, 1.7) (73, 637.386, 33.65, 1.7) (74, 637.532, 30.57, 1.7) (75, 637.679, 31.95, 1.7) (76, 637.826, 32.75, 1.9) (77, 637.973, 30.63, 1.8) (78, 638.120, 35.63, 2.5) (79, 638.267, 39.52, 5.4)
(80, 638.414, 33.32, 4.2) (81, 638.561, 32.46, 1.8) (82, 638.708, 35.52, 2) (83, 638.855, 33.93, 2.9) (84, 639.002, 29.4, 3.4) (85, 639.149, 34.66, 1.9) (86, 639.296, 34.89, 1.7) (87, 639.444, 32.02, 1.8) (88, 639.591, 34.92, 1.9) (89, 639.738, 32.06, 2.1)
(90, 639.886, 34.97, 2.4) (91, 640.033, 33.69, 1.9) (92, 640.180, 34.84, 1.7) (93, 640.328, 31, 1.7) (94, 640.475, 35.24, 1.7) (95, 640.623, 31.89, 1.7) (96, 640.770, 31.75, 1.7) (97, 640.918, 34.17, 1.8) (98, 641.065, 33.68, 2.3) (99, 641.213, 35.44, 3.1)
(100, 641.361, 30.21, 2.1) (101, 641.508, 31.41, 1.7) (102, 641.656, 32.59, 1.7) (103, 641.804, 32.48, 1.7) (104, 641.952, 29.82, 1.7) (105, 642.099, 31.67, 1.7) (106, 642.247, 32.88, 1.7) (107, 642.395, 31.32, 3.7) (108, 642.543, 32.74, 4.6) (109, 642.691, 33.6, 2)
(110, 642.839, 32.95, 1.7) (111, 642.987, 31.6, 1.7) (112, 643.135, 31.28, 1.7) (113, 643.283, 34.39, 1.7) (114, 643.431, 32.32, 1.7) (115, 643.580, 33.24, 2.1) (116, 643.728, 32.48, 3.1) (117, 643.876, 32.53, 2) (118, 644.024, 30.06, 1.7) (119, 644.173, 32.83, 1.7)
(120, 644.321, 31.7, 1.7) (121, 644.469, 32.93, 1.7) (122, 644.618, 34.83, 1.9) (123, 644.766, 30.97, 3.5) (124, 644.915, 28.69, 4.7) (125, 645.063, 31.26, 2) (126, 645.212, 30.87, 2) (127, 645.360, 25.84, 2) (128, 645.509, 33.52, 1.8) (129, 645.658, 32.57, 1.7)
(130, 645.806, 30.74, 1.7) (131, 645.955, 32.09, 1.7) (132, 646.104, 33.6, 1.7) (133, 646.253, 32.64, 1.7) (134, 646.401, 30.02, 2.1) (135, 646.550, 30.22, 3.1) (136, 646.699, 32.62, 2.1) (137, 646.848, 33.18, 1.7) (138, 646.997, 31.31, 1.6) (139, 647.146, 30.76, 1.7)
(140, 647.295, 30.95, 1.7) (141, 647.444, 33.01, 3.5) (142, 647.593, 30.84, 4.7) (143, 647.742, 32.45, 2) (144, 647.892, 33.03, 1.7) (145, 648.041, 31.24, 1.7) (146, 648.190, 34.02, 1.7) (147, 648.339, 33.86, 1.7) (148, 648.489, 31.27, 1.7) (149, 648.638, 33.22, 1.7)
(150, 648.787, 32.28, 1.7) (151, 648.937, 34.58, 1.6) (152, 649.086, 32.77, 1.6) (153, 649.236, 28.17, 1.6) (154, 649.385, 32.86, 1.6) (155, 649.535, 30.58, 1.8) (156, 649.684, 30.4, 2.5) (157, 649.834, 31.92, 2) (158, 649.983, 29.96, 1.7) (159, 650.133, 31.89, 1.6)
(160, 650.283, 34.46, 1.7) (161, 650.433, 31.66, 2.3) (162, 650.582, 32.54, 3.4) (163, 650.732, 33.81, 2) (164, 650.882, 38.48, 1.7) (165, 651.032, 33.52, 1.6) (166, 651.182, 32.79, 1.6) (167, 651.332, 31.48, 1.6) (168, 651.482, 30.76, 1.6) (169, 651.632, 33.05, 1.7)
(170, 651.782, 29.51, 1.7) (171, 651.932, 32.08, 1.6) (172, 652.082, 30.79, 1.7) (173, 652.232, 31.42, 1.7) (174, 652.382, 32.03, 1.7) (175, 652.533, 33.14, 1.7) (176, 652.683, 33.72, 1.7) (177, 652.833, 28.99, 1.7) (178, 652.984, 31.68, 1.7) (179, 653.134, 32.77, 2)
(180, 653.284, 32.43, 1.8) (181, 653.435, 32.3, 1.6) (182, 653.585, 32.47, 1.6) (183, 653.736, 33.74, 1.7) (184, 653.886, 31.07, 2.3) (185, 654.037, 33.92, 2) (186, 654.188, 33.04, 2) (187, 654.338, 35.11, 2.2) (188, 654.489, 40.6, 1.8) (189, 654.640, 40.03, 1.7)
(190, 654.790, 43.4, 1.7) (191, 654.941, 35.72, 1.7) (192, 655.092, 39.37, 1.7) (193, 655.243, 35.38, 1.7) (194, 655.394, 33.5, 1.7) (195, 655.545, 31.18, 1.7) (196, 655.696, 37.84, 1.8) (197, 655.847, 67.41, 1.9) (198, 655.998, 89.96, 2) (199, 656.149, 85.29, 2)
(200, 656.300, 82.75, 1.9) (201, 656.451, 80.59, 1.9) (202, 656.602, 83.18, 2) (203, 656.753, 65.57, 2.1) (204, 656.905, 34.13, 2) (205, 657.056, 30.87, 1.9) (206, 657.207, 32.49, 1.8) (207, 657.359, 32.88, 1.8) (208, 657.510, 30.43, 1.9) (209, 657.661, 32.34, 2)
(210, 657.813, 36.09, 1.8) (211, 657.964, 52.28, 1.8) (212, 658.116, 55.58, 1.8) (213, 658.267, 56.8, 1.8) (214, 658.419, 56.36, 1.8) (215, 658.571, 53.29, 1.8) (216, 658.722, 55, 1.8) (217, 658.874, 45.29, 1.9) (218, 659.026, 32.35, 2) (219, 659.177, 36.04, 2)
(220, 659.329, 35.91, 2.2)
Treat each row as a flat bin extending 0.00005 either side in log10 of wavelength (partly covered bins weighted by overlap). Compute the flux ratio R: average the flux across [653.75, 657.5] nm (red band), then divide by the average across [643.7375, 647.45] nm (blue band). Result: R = 1.51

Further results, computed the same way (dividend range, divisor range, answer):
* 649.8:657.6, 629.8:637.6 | 1.23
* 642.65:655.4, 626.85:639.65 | 1.01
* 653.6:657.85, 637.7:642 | 1.38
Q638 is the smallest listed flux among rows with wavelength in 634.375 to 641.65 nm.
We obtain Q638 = 29.4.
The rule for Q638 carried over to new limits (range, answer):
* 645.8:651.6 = 28.17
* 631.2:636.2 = 28.98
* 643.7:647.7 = 25.84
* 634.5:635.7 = 30.04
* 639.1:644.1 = 29.82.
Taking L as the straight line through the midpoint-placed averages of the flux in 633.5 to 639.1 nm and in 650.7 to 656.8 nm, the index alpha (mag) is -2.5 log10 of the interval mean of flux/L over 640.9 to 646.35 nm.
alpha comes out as 0.14 mag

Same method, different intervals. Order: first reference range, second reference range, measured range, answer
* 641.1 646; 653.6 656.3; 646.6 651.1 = 0.17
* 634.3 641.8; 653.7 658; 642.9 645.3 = 0.17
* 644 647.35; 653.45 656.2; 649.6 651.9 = 0.16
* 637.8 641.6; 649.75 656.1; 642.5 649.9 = 0.09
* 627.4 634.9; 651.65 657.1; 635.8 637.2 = 0.08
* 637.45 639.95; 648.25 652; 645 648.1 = 0.04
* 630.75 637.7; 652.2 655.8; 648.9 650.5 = 0.08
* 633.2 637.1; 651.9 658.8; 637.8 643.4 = 0.08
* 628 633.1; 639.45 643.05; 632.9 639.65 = -0.02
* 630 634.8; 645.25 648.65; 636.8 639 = -0.03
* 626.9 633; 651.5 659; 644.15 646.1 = 0.21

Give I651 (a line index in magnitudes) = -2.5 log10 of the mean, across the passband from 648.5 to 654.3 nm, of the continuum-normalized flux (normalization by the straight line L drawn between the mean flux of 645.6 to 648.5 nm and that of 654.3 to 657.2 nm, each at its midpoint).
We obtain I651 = 0.28 mag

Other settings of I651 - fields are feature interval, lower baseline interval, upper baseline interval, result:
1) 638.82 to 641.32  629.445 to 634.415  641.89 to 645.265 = -0.04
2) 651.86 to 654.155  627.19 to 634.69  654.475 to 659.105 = 0.41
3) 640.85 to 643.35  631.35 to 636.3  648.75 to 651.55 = 0.00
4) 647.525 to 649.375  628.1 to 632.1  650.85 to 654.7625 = 0.02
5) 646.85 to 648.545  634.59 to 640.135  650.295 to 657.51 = 0.17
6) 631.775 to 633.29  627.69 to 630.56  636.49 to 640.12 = -0.01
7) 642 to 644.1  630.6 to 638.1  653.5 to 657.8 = 0.17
